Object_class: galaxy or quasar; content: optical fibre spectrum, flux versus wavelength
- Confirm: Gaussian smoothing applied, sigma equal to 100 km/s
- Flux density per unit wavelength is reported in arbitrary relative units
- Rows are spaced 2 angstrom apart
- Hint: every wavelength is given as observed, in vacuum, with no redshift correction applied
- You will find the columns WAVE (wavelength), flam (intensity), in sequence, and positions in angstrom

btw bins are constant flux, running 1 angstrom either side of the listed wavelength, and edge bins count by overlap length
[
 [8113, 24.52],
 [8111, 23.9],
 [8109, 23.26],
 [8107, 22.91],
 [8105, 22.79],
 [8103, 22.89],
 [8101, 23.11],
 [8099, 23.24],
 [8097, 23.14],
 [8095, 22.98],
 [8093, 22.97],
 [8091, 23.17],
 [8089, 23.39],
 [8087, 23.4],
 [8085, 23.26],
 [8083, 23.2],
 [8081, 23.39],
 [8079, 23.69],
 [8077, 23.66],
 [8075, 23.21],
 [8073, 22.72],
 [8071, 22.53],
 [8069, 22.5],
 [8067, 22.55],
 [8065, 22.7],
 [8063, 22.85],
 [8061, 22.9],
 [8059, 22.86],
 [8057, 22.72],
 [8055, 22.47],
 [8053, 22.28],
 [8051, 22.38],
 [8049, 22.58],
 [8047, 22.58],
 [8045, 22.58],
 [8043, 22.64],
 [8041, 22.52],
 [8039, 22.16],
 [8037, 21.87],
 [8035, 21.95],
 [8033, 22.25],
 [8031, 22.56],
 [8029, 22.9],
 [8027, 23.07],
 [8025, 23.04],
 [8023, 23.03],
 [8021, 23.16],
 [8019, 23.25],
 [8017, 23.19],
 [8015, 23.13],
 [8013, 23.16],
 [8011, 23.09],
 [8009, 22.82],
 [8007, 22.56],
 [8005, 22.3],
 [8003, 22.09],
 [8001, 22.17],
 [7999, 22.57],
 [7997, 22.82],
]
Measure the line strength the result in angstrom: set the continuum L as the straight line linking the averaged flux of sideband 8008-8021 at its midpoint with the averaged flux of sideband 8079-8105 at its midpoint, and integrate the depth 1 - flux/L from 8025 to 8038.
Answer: 0.4 angstrom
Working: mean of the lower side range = 23.1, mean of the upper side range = 23.2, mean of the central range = 22.5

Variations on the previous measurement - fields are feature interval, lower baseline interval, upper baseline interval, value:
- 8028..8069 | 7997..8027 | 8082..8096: 0.9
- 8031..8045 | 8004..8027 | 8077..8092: 0.5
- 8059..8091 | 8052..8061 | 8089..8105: -0.3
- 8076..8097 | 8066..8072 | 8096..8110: -0.5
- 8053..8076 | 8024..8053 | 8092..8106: 0.0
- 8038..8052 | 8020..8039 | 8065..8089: 0.2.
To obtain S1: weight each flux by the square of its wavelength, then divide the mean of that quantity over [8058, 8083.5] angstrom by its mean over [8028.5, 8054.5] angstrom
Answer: 1.03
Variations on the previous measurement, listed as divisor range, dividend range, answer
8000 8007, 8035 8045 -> 1.01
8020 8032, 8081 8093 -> 1.03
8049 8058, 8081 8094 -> 1.04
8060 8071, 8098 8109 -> 1.02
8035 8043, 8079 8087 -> 1.06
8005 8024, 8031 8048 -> 0.98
